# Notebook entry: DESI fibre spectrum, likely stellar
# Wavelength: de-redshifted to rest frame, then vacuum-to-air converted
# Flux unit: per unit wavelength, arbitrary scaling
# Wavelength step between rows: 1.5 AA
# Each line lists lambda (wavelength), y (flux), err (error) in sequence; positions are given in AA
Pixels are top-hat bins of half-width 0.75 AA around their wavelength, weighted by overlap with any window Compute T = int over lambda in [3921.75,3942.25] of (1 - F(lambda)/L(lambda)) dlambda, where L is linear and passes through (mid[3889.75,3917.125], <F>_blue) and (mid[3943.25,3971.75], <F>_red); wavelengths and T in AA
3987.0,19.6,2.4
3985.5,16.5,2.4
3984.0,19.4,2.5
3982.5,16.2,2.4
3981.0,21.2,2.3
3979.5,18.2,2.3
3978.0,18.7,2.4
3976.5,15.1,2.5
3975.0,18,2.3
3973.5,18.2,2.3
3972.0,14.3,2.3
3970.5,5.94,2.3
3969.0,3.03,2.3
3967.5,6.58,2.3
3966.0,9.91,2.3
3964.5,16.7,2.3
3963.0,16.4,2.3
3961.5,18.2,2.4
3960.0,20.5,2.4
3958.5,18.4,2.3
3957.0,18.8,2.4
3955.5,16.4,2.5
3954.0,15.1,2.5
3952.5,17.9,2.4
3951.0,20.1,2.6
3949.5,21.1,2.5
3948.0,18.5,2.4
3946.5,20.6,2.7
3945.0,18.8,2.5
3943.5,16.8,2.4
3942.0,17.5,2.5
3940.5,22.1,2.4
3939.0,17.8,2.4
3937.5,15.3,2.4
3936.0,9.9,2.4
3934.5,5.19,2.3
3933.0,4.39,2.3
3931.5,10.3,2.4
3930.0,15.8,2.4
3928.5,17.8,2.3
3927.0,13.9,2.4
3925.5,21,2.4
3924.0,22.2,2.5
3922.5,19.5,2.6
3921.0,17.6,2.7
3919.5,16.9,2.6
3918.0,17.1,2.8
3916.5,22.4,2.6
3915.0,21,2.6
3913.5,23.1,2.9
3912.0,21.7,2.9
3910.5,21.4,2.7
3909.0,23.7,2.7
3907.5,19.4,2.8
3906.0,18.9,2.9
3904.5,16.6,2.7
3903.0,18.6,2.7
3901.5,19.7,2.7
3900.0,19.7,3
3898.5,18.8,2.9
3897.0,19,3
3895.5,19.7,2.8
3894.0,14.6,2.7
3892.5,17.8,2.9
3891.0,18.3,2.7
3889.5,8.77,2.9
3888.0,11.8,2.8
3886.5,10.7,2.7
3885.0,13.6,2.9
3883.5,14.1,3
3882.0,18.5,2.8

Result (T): 2.8 AA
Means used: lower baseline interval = 19.5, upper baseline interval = 15.7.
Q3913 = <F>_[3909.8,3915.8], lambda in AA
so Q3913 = 21.8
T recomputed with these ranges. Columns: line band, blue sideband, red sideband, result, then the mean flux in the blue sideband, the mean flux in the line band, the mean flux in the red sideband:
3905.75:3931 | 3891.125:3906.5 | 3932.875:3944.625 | -4.9 AA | 18.3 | 19.5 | 14.3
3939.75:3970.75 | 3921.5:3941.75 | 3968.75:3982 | -2.4 AA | 15.1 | 16.3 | 15.2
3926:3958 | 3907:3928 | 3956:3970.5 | 1.0 AA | 20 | 16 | 13.9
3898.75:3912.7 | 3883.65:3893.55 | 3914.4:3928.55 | -3.0 AA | 13.6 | 19.9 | 19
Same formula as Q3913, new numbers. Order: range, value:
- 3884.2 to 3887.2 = 12.2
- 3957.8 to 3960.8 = 19.4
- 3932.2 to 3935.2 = 4.88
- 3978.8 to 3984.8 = 18.7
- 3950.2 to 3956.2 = 17.4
